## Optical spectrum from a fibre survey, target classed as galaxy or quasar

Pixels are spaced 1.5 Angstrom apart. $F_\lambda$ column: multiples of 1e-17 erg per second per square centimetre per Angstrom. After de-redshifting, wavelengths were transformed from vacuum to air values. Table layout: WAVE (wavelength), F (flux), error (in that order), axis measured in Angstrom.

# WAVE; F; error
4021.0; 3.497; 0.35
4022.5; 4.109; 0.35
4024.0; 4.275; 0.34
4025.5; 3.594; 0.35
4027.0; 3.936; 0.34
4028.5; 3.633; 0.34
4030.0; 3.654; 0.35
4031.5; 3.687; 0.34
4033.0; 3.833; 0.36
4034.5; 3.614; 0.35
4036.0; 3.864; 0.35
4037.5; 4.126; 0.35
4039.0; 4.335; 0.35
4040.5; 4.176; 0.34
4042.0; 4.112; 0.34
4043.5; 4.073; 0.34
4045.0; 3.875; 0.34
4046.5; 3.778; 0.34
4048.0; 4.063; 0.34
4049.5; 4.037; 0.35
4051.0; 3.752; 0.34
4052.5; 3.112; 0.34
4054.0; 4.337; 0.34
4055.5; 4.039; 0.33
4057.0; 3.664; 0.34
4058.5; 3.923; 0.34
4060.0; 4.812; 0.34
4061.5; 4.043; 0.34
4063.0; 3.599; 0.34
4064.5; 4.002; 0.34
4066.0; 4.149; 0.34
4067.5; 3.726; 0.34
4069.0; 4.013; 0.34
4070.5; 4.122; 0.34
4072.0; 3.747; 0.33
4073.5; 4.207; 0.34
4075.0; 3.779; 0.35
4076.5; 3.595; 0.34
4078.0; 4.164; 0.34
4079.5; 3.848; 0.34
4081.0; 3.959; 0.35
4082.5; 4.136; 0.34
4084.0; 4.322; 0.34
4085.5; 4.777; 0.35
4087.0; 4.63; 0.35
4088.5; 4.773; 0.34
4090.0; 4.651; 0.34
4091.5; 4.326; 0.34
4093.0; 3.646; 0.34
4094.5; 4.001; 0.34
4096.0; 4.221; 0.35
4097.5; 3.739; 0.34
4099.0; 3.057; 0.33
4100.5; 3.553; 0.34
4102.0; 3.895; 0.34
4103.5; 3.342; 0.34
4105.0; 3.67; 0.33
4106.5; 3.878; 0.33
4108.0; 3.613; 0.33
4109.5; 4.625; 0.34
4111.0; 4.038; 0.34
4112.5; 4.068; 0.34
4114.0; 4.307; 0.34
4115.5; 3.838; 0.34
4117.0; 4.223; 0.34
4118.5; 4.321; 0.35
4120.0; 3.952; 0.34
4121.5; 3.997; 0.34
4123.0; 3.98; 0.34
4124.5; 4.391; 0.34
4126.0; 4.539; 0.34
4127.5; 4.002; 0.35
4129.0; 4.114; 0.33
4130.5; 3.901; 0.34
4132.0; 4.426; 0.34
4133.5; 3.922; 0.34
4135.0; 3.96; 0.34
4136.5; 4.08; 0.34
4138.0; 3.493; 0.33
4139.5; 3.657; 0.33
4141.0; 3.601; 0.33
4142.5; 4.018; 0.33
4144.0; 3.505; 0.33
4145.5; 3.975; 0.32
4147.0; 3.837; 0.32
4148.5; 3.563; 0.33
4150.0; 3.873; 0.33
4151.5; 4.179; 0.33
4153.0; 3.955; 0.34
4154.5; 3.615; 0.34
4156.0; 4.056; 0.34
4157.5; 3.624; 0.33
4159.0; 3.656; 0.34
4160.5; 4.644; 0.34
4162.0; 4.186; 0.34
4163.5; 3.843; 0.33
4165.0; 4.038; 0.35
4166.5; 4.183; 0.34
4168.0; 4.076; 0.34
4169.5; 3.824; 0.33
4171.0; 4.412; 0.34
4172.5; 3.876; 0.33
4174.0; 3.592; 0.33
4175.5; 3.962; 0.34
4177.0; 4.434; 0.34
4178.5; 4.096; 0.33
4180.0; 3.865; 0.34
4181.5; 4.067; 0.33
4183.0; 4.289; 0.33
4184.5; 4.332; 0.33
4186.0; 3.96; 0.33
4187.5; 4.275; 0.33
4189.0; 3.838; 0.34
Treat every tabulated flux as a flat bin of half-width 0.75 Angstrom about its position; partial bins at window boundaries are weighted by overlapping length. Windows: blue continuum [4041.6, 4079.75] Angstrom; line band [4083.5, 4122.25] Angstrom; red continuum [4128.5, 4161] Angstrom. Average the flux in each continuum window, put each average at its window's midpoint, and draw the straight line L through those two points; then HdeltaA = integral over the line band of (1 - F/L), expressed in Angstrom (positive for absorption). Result -1.4 Angstrom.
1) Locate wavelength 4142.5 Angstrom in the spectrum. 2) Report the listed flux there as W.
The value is 4.018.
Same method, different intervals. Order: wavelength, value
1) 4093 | 3.646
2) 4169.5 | 3.824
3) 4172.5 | 3.876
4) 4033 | 3.833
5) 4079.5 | 3.848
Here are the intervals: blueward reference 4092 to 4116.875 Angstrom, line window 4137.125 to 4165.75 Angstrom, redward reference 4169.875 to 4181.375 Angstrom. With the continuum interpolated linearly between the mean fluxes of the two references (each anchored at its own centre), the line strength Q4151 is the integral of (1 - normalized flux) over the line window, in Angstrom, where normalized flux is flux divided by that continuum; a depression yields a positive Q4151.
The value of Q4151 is 0.8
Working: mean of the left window 3.86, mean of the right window 4.03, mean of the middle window 3.86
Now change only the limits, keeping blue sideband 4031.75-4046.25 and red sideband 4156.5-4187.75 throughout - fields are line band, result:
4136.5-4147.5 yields 0.8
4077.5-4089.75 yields -1.0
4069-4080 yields 0.2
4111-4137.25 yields -0.6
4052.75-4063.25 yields -0.1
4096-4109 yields 1.2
